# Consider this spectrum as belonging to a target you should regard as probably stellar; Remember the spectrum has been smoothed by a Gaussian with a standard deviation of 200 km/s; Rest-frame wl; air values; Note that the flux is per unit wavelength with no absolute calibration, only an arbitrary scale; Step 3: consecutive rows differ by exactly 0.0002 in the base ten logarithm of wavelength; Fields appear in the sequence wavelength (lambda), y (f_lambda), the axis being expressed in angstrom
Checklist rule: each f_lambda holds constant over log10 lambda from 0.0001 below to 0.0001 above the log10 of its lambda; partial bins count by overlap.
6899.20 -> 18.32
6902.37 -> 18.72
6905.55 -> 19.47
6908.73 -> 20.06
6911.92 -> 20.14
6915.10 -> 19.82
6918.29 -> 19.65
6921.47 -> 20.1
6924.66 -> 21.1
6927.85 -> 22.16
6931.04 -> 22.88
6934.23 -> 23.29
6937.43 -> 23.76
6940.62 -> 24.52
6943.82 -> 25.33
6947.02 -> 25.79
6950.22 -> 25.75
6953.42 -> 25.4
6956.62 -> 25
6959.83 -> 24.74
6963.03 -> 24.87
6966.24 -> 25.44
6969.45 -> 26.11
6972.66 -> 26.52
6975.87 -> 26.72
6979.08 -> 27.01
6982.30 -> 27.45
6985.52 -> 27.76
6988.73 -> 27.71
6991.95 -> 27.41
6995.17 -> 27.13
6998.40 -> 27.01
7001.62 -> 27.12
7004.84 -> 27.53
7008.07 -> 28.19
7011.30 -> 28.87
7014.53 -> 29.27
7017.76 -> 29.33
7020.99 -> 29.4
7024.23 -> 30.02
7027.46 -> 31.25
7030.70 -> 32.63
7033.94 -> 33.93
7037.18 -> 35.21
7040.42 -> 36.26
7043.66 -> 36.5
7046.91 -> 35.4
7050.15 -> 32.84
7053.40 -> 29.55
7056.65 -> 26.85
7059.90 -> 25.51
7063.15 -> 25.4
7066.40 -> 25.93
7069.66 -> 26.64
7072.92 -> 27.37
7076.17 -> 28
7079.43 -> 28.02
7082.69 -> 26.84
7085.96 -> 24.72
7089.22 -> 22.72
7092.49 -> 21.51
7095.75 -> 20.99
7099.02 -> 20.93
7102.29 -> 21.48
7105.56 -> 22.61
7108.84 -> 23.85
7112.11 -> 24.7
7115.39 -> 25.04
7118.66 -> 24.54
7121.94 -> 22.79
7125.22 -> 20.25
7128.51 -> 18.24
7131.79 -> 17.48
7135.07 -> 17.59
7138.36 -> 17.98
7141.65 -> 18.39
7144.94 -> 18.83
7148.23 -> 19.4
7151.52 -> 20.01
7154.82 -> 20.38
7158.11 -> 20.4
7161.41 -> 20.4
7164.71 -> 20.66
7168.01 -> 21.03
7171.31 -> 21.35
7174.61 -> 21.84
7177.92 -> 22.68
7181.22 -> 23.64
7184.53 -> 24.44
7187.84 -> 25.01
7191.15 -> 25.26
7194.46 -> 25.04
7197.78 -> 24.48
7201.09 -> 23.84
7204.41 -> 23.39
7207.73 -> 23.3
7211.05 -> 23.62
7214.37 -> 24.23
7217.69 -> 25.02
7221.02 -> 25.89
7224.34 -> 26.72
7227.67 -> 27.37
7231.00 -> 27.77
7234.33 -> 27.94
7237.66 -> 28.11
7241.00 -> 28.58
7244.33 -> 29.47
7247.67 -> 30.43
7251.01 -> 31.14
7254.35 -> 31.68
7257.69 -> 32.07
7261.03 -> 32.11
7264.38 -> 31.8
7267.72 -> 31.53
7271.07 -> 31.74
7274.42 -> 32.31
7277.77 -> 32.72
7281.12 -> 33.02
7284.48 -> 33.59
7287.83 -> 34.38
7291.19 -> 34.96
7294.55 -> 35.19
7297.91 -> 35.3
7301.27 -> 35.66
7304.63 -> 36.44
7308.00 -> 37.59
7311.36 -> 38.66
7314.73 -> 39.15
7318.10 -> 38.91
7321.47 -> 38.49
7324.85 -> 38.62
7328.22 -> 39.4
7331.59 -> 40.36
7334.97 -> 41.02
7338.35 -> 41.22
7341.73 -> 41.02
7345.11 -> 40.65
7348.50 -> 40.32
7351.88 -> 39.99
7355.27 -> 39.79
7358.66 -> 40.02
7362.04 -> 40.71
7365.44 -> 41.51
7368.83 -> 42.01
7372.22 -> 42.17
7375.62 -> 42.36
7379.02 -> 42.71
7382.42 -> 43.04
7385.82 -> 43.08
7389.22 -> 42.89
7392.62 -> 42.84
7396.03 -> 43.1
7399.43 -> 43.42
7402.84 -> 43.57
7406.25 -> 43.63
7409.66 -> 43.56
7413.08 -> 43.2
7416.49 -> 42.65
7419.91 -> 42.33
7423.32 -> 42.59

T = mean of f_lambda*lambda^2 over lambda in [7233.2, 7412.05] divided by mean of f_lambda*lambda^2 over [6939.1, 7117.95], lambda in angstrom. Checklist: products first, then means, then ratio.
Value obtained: 1.5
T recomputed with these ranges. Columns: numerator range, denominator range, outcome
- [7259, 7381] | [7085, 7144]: 1.87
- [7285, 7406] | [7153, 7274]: 1.59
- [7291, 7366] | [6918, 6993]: 1.73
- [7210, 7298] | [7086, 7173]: 1.50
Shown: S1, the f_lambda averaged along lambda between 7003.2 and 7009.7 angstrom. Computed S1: 27.9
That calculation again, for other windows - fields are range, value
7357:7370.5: 41.1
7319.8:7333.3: 39.2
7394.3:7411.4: 43.4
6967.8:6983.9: 26.8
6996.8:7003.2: 27.1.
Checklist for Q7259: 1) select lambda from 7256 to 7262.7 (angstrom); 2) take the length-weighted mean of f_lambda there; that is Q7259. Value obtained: 32.1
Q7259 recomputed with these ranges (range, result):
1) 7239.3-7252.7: 29.9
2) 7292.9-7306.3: 35.7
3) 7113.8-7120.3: 24.8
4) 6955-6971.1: 25.2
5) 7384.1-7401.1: 43.1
